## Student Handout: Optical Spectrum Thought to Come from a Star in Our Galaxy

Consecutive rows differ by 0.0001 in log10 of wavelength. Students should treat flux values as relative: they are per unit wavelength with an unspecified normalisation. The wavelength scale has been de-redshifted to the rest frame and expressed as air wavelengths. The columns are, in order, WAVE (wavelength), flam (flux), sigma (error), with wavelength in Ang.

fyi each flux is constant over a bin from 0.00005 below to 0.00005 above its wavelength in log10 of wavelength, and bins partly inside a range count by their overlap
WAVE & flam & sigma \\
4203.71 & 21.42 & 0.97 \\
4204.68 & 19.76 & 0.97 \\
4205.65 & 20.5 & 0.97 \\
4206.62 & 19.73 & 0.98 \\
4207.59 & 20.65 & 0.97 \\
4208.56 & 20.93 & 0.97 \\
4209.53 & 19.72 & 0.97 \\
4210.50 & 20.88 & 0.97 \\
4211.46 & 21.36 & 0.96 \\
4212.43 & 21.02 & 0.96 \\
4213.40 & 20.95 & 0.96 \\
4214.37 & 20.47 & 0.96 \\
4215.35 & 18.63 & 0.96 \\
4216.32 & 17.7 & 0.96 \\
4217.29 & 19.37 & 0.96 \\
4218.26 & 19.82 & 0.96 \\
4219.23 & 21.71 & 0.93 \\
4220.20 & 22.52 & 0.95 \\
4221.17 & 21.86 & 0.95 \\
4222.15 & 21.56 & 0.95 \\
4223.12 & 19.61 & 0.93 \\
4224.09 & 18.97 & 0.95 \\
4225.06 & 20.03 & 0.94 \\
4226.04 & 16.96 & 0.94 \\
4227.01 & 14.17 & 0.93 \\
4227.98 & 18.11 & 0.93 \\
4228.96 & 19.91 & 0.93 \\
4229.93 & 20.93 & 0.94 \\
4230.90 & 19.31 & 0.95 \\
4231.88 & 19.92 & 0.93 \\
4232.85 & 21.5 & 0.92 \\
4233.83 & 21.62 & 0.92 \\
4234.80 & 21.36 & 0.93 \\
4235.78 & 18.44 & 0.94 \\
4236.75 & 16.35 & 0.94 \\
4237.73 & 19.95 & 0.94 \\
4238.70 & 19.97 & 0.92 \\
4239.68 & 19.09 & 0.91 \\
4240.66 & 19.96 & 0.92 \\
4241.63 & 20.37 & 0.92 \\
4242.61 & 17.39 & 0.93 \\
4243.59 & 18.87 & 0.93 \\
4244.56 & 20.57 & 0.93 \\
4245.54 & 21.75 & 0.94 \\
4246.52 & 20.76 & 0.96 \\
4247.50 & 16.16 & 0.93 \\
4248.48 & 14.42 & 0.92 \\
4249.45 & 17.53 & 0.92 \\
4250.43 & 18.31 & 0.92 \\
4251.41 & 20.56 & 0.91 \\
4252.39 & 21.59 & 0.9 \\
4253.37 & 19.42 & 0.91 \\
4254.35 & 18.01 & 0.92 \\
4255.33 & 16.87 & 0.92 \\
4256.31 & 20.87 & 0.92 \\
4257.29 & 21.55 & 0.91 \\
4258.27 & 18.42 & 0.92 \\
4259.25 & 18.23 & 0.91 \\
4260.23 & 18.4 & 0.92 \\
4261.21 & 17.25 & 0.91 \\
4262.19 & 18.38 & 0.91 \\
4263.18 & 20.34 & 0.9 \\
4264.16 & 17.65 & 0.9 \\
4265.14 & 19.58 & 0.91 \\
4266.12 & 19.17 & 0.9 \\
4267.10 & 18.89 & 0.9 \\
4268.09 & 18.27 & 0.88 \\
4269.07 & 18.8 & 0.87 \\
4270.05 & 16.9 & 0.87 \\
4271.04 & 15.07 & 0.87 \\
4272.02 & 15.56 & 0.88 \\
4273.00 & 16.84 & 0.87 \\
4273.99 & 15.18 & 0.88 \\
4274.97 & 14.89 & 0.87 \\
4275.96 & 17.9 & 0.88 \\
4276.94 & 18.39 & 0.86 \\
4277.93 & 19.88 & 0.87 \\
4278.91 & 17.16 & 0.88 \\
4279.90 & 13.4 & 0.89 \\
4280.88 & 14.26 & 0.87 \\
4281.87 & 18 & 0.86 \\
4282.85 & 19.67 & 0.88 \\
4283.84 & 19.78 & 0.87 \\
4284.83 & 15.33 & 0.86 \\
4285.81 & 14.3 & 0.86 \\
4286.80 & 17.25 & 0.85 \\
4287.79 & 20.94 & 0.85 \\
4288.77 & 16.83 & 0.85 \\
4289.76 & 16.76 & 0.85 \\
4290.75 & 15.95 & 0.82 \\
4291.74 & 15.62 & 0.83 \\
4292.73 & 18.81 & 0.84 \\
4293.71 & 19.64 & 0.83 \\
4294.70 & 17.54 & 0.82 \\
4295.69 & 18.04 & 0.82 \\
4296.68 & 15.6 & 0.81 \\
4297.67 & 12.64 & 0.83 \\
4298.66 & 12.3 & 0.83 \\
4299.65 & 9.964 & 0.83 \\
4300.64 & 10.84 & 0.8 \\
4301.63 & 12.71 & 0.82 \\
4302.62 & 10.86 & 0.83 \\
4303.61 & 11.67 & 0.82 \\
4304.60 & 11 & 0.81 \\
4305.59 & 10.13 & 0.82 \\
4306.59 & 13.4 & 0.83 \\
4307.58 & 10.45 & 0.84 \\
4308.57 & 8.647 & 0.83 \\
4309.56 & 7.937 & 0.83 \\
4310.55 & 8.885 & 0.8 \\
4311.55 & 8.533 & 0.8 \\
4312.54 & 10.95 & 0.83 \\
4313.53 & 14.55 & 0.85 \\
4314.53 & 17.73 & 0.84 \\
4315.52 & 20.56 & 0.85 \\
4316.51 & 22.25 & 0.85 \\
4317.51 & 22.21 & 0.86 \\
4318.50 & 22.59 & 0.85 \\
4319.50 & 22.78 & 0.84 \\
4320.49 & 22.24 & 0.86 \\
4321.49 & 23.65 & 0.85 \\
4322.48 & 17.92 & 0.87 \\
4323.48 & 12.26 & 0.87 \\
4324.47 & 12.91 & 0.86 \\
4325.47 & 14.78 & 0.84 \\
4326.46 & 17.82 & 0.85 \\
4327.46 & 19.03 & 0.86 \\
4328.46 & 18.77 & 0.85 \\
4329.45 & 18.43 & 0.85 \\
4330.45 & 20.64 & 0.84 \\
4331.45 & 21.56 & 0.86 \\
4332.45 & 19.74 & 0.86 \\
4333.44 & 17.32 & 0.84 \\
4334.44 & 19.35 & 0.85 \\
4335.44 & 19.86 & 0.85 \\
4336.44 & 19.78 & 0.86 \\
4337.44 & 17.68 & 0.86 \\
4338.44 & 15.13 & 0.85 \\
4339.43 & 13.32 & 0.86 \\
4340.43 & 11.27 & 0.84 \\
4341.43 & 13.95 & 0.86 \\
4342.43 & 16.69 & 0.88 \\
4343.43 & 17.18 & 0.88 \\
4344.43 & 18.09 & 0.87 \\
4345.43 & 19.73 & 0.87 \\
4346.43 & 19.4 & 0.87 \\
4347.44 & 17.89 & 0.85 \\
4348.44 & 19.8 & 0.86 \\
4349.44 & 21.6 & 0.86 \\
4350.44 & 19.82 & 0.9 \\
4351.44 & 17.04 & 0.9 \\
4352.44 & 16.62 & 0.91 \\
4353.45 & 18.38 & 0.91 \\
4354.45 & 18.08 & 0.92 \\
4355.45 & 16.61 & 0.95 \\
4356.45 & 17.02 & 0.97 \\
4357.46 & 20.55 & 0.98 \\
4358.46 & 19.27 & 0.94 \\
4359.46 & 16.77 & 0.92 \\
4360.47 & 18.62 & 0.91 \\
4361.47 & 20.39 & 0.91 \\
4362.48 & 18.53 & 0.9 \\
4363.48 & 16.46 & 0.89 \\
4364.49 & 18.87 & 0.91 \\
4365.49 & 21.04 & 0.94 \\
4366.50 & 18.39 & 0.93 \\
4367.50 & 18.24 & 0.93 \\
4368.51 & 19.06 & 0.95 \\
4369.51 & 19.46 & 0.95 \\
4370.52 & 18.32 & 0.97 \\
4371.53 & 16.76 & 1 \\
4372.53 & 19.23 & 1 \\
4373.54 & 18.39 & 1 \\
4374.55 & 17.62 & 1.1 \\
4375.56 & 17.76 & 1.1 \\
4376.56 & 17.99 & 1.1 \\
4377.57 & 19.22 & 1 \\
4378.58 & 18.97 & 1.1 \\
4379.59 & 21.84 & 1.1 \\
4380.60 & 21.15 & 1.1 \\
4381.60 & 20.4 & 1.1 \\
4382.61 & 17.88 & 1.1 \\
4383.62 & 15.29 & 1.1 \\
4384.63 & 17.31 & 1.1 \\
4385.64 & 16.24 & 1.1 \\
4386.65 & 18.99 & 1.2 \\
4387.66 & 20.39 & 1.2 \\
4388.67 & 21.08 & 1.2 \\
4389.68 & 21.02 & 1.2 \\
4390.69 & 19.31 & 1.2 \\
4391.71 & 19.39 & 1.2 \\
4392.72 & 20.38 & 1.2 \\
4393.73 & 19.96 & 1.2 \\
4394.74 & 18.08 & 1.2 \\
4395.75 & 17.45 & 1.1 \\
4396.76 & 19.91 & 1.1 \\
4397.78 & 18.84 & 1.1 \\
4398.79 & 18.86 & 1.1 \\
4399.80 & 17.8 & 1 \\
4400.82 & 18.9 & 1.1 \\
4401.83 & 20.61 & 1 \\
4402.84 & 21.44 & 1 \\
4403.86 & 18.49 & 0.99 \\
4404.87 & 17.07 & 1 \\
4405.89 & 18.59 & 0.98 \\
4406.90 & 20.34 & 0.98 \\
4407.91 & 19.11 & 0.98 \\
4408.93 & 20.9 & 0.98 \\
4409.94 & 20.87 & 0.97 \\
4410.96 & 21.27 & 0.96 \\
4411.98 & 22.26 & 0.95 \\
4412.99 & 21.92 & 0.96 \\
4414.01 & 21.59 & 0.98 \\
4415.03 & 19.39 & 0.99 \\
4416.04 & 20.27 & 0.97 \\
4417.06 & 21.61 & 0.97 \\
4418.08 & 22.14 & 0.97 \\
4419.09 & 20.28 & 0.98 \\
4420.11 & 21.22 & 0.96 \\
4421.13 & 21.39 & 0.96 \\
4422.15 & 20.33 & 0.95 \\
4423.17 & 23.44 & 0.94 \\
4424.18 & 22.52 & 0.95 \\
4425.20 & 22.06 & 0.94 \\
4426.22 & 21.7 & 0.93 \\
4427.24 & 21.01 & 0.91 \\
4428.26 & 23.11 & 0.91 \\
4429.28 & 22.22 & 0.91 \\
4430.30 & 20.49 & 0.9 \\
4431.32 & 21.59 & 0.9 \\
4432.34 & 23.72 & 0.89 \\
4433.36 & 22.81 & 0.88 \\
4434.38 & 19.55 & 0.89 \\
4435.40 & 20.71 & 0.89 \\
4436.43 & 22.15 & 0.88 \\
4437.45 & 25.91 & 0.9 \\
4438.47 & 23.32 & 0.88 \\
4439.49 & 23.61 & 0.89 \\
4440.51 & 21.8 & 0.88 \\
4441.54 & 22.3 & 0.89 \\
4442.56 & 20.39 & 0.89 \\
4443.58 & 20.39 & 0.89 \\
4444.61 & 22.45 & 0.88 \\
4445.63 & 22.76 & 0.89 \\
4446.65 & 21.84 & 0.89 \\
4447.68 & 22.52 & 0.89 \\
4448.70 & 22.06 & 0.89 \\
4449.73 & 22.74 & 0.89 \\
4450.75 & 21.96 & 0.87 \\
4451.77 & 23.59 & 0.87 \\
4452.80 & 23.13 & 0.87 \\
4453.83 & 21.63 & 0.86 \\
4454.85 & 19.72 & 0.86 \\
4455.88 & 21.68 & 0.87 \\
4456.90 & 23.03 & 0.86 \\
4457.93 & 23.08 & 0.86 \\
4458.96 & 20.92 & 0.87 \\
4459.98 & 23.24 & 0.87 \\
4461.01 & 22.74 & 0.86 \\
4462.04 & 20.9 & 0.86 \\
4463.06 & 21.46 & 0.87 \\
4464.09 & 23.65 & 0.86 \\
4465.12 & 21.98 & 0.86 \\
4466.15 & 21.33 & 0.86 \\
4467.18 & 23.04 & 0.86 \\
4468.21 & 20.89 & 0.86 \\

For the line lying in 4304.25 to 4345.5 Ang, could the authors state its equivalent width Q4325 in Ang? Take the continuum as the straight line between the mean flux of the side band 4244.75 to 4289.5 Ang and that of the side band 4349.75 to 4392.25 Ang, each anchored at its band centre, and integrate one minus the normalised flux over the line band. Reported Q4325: 4.30 Ang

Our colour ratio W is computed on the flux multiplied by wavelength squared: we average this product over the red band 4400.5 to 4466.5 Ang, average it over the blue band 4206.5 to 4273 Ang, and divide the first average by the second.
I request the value 1.23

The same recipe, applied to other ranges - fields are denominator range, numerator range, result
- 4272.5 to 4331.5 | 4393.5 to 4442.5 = 1.38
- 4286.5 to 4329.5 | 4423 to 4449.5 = 1.51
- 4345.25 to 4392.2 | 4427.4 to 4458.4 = 1.22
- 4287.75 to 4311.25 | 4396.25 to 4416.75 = 1.56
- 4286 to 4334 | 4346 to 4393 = 1.21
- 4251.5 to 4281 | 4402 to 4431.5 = 1.25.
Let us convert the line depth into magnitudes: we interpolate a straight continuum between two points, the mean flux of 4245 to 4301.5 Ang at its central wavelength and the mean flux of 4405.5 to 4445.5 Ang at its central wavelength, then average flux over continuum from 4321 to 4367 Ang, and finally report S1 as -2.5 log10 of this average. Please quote 0.08 mag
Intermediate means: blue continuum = 17.4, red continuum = 21.6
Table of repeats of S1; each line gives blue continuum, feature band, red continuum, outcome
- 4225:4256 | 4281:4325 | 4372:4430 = 0.24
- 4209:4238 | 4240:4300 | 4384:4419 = 0.12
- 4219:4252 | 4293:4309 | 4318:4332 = 0.42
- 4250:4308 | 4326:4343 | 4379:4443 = 0.04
